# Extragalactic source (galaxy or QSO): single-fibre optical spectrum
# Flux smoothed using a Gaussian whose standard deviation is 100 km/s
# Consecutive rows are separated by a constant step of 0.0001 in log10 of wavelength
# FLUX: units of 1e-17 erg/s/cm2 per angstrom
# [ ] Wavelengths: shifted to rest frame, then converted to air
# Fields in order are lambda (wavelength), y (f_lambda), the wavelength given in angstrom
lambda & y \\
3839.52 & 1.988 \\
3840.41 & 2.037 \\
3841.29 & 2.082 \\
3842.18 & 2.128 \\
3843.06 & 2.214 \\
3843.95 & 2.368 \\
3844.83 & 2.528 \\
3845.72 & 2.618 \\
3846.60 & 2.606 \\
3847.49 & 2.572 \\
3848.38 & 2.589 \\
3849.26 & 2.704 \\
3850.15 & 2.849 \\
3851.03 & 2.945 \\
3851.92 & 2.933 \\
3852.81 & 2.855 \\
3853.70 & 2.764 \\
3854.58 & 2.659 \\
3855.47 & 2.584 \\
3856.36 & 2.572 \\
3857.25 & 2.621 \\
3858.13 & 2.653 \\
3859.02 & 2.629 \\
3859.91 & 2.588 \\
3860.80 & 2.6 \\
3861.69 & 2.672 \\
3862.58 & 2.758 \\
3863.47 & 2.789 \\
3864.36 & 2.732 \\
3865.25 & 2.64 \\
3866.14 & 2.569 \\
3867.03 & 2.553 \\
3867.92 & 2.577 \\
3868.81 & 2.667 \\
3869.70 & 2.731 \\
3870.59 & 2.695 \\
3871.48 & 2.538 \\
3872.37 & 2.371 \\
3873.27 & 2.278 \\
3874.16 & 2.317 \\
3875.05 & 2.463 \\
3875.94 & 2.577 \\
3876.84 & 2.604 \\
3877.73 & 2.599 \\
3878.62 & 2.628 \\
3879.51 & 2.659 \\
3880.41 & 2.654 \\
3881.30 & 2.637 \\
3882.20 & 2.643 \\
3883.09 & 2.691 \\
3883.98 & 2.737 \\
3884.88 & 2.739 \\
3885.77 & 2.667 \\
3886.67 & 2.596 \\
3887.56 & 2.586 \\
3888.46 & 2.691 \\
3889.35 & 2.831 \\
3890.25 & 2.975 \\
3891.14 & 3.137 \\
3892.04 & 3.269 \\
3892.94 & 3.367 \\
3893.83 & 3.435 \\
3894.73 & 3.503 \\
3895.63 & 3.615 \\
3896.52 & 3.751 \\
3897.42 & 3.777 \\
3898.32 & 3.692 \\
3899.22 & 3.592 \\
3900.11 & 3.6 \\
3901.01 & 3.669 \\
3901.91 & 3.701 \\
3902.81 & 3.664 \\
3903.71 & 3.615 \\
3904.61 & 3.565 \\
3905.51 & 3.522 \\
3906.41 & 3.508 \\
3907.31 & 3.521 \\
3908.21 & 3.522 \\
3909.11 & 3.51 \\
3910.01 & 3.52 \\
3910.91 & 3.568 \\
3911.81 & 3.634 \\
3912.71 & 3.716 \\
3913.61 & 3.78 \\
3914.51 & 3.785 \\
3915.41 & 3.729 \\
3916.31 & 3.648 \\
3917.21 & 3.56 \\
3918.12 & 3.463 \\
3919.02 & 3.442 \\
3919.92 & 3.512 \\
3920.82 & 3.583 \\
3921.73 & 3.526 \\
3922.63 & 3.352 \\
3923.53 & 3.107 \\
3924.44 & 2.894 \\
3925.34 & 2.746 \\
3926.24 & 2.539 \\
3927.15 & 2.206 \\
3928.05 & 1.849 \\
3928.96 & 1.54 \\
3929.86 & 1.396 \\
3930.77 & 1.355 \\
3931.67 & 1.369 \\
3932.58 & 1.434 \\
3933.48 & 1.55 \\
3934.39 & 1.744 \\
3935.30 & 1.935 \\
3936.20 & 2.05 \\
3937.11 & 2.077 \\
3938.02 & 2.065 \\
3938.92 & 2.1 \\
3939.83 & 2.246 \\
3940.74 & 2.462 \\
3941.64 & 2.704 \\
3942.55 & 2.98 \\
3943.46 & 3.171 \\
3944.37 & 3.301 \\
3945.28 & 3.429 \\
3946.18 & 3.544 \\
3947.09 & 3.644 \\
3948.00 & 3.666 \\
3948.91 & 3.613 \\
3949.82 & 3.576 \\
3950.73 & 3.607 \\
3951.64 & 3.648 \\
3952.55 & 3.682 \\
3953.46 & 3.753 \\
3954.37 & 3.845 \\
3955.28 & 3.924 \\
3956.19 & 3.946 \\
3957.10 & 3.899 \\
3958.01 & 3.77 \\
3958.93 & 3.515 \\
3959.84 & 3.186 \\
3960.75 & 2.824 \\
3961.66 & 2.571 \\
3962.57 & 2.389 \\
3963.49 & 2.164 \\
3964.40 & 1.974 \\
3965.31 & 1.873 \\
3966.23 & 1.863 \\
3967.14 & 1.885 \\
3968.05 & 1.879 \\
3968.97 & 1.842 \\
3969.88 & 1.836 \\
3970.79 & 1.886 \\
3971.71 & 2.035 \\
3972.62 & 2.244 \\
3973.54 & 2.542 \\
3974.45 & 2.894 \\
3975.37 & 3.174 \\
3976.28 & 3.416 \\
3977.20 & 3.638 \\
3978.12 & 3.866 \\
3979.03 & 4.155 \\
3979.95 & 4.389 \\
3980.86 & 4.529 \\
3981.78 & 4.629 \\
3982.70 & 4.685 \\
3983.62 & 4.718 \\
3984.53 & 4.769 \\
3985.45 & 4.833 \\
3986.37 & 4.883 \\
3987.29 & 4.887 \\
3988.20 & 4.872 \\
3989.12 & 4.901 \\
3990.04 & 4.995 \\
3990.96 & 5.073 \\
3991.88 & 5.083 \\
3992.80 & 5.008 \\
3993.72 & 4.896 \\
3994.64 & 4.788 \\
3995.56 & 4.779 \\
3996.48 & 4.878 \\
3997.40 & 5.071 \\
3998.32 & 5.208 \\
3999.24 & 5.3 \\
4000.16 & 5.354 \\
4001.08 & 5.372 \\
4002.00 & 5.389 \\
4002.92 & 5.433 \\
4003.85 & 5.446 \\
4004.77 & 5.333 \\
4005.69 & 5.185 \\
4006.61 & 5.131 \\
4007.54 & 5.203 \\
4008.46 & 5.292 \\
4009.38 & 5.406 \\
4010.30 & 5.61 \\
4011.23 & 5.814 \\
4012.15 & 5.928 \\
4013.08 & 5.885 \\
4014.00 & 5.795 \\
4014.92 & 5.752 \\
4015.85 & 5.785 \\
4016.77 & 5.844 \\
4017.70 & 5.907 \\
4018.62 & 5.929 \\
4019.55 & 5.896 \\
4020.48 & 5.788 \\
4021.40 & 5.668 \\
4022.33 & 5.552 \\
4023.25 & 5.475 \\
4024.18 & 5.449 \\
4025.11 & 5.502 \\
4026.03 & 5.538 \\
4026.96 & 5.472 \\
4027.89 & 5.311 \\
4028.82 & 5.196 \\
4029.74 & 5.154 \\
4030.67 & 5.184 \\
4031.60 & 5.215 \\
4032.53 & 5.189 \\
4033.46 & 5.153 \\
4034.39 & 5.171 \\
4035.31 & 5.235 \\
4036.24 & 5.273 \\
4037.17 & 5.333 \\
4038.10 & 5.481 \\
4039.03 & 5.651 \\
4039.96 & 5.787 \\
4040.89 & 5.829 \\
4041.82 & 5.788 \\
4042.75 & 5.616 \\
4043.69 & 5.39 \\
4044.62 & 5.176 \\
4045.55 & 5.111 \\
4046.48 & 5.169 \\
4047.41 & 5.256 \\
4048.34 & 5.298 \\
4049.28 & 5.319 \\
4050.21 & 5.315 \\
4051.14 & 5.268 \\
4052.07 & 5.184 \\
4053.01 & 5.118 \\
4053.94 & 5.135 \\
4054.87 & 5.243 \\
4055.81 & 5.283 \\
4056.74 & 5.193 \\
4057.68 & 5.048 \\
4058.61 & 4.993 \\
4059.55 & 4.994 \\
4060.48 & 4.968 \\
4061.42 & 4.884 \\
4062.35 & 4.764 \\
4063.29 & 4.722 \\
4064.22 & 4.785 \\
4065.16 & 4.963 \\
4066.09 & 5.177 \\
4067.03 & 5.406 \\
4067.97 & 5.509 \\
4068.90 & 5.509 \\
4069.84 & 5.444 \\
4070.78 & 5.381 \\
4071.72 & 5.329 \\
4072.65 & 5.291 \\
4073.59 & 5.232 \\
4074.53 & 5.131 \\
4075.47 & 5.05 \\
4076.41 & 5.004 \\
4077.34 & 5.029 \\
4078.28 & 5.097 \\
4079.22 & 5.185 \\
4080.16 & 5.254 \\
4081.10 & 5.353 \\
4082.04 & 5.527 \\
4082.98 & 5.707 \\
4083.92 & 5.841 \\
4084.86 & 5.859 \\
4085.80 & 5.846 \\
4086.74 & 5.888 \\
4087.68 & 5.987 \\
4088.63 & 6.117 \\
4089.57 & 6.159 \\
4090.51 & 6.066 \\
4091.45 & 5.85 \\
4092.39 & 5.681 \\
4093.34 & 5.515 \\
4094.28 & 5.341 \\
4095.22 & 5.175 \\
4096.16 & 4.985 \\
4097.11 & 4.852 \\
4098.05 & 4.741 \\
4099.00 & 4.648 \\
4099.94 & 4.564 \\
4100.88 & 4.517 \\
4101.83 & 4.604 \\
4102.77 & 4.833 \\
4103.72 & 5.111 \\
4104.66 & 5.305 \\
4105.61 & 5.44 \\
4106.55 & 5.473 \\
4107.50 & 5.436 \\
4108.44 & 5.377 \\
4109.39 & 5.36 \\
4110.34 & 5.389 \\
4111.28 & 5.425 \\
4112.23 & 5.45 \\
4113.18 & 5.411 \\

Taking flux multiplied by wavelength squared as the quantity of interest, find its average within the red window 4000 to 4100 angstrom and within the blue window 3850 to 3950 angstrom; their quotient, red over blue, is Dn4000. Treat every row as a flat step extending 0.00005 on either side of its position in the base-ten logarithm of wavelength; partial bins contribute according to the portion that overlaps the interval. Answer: 2.0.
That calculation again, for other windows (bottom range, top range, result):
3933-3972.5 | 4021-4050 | 2.02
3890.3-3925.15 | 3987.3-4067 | 1.60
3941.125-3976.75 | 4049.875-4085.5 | 1.86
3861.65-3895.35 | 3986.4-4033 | 2.10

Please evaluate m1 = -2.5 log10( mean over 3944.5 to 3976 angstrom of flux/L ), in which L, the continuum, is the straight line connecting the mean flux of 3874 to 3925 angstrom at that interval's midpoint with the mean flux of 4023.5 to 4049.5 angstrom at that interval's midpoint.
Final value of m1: 0.37 mag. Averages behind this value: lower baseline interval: 3.24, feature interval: 2.95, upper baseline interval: 5.37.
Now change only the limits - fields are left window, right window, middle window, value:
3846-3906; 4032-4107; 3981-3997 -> -0.14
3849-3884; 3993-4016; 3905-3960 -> 0.27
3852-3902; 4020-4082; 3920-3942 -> 0.50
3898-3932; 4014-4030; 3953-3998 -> 0.25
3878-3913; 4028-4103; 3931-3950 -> 0.42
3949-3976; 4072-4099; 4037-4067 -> -0.11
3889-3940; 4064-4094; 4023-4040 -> -0.12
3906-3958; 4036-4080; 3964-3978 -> 0.49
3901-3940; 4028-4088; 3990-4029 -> -0.21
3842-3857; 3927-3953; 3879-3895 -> -0.11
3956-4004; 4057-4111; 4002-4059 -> -0.19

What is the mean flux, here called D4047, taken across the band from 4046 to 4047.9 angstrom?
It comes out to 5.23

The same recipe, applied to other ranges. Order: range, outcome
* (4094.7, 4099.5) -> 4.88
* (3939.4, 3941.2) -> 2.36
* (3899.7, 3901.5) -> 3.63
